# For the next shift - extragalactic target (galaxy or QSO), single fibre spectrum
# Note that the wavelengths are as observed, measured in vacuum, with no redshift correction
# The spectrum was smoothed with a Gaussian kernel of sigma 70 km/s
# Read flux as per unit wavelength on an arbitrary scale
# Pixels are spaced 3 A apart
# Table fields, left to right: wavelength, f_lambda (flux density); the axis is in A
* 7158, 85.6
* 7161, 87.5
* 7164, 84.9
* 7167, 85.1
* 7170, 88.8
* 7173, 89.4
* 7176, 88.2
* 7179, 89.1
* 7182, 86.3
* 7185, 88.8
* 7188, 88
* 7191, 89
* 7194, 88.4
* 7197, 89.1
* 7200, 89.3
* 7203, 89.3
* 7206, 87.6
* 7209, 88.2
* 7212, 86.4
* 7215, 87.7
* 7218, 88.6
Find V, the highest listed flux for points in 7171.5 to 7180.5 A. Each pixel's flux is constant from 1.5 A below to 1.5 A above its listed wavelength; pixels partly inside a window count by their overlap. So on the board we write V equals 89.4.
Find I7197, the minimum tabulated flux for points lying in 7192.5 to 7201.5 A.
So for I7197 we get 88.4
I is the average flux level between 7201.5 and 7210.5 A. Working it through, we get 88.4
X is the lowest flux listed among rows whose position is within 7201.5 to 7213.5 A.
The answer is 86.4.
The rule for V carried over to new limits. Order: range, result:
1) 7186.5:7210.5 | 89.3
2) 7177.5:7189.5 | 89.1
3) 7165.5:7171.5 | 88.8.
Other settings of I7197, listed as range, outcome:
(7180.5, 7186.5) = 86.3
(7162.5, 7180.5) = 84.9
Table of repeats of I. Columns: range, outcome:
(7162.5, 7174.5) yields 87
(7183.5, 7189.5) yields 88.4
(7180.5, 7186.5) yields 87.5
